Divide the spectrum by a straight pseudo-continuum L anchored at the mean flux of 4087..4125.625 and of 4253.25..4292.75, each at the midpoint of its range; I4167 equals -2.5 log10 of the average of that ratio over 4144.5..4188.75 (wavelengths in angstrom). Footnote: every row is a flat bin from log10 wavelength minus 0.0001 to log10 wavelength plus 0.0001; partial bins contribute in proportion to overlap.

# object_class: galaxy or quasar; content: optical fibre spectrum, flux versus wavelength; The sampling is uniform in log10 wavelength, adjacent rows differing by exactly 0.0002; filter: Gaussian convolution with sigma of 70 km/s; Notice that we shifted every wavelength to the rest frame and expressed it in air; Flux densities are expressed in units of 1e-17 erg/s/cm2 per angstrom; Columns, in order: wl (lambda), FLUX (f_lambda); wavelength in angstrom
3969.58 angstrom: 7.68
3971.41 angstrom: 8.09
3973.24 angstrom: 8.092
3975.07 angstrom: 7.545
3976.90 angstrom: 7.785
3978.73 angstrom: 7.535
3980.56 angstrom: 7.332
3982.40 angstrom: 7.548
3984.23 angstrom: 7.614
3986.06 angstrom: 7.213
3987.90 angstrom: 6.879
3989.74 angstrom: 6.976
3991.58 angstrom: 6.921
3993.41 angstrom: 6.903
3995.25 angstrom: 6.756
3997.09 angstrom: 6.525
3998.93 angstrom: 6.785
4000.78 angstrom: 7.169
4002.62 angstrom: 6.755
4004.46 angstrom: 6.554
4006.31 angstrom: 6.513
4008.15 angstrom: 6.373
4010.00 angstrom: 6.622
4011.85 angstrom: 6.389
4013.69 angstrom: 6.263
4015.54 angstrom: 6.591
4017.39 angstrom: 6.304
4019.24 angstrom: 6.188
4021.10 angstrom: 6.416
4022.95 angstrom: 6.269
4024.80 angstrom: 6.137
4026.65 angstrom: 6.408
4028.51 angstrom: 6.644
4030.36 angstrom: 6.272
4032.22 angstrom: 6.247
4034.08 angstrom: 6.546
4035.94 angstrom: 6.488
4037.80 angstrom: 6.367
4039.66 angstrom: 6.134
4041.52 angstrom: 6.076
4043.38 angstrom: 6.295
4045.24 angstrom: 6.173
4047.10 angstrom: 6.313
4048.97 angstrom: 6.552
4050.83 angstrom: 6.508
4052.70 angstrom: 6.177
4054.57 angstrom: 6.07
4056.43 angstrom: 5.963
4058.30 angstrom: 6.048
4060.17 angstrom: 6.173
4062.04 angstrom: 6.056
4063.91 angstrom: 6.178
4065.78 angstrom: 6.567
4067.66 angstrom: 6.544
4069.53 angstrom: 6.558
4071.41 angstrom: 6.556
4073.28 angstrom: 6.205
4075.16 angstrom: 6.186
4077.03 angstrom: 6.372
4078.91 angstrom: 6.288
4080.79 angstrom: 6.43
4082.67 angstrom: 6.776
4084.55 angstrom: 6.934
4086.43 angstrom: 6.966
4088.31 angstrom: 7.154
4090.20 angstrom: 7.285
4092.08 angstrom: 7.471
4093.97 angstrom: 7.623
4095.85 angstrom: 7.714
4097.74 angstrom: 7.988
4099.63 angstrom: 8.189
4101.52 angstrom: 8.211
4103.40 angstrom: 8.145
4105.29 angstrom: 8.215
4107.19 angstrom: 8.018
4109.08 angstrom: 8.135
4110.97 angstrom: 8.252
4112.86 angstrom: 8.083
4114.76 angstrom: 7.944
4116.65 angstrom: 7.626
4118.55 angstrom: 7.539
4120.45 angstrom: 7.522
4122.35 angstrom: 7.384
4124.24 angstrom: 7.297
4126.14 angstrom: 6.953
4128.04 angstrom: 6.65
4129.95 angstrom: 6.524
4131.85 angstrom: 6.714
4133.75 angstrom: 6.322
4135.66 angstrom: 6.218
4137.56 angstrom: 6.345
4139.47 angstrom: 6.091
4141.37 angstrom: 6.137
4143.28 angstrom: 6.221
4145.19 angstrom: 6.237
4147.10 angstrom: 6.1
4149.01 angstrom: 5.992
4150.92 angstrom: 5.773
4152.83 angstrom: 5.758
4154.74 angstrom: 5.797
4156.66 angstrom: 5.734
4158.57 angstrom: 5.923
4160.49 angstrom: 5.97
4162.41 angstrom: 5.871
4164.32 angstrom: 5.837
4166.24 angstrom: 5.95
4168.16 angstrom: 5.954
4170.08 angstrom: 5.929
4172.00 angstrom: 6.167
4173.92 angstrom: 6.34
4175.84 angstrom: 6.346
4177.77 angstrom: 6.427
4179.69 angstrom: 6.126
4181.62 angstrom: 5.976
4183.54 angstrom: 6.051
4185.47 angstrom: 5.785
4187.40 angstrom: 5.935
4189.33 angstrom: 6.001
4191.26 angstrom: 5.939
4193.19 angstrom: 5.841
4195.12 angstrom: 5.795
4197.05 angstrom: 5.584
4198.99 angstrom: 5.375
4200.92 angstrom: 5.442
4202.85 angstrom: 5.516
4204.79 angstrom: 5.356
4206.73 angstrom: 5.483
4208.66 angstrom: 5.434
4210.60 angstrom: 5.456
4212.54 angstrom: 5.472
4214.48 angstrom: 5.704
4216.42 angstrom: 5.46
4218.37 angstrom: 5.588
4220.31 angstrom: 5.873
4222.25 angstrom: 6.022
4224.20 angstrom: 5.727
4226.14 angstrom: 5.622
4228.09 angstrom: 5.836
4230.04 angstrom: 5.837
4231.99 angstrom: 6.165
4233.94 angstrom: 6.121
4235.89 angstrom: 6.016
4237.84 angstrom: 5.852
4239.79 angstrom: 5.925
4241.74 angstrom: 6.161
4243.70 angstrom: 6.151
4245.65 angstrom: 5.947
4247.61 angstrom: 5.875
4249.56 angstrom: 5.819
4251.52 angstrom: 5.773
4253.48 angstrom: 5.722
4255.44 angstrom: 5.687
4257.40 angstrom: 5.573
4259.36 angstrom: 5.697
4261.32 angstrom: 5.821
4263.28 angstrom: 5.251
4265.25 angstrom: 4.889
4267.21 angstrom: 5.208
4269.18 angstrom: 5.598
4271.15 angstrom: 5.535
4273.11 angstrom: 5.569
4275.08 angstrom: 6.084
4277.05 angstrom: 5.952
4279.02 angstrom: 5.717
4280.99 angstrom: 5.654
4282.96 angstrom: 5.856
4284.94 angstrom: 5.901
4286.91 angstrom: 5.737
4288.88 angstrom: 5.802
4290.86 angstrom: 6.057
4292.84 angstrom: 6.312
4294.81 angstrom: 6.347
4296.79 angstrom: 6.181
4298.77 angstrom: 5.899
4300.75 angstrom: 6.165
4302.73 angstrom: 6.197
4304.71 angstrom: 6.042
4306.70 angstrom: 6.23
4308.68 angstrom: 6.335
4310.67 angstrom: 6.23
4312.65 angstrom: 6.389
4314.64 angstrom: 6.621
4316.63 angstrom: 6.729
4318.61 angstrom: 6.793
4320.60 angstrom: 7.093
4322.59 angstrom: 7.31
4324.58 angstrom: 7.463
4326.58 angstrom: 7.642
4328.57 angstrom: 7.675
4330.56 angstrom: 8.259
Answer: 0.17 mag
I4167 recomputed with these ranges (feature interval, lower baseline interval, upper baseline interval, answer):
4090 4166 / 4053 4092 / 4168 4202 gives -0.12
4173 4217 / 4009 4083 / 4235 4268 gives 0.02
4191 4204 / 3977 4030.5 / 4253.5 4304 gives 0.08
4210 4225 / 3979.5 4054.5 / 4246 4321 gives 0.08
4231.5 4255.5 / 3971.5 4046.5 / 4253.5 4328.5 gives 0.05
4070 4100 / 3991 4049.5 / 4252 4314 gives -0.11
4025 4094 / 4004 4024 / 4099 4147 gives 0.05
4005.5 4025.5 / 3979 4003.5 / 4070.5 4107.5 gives 0.12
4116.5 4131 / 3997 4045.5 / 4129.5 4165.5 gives -0.17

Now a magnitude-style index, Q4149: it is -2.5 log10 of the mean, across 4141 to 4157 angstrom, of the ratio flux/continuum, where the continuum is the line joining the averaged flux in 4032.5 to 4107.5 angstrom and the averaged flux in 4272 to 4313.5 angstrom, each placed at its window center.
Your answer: 0.091 mag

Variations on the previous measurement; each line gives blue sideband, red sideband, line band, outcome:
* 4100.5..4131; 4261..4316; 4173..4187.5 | 0.145 mag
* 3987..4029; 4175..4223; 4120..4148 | -0.091 mag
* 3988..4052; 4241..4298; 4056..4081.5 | 0.009 mag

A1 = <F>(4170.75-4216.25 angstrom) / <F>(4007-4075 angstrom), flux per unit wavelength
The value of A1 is 0.92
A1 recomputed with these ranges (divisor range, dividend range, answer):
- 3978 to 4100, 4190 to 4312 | 0.87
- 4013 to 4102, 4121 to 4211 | 0.92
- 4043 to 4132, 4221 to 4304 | 0.83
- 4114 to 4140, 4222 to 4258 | 0.85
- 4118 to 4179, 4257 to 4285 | 0.89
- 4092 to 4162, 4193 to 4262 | 0.82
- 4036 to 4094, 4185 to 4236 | 0.88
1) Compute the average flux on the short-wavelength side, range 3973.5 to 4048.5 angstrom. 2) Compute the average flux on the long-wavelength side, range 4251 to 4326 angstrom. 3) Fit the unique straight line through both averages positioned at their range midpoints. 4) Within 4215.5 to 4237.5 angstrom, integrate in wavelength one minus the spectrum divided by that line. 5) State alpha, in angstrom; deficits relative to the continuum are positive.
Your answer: 1.2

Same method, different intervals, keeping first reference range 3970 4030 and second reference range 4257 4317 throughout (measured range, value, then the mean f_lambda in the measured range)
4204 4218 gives 1.55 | 5.49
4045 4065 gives 1.46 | 6.21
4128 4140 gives 0.05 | 6.4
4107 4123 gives -3.30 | 7.83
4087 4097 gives -1.33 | 7.44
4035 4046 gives 0.79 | 6.26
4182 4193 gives 0.55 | 5.94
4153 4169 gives 1.18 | 5.87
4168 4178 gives 0.16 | 6.2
